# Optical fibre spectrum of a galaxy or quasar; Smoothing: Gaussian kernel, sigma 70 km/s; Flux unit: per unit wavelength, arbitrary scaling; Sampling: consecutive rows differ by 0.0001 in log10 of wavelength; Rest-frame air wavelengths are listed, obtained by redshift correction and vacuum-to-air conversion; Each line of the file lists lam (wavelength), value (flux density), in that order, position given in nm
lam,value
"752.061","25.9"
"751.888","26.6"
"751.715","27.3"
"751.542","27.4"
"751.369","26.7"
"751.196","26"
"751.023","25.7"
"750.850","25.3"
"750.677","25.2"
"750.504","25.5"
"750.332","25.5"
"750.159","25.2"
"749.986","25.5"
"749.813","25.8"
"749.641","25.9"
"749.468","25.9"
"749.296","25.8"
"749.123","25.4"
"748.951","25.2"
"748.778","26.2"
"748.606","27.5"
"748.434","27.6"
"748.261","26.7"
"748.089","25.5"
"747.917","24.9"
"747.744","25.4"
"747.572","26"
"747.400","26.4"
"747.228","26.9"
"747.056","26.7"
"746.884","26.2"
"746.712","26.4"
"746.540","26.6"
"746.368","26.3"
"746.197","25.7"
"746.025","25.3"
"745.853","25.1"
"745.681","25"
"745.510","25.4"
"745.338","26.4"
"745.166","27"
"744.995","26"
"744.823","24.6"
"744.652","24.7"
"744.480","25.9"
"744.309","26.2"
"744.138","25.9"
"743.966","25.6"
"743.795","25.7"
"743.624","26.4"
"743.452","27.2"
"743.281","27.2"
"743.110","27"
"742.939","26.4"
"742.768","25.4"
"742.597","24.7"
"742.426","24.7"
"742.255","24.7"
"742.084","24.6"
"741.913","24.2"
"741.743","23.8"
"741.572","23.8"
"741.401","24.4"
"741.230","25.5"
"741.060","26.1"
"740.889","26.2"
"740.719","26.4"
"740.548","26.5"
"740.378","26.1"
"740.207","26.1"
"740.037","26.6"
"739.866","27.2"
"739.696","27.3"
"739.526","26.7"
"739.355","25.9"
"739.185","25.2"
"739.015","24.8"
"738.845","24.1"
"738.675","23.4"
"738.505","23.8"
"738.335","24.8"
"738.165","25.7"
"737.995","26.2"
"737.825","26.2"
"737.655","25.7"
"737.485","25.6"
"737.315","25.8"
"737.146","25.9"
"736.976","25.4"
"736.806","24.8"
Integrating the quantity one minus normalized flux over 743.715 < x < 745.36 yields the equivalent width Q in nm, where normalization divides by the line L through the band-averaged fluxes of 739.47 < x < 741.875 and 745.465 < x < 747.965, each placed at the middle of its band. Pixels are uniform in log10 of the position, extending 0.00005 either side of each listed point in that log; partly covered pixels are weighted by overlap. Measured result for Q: 0.01 nm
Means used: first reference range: 25.9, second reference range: 25.9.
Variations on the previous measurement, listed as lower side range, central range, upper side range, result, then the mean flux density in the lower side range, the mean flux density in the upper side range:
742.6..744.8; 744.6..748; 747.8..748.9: 0.04 nm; 26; 26.3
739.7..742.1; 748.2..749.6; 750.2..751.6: -0.02 nm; 25.6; 25.9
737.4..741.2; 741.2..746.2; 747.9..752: 0.08 nm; 25.8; 26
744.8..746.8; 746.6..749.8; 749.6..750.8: -0.06 nm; 25.9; 25.5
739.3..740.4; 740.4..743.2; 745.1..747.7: 0.12 nm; 26.6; 26.1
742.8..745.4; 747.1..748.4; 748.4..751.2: -0.01 nm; 26.1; 25.8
